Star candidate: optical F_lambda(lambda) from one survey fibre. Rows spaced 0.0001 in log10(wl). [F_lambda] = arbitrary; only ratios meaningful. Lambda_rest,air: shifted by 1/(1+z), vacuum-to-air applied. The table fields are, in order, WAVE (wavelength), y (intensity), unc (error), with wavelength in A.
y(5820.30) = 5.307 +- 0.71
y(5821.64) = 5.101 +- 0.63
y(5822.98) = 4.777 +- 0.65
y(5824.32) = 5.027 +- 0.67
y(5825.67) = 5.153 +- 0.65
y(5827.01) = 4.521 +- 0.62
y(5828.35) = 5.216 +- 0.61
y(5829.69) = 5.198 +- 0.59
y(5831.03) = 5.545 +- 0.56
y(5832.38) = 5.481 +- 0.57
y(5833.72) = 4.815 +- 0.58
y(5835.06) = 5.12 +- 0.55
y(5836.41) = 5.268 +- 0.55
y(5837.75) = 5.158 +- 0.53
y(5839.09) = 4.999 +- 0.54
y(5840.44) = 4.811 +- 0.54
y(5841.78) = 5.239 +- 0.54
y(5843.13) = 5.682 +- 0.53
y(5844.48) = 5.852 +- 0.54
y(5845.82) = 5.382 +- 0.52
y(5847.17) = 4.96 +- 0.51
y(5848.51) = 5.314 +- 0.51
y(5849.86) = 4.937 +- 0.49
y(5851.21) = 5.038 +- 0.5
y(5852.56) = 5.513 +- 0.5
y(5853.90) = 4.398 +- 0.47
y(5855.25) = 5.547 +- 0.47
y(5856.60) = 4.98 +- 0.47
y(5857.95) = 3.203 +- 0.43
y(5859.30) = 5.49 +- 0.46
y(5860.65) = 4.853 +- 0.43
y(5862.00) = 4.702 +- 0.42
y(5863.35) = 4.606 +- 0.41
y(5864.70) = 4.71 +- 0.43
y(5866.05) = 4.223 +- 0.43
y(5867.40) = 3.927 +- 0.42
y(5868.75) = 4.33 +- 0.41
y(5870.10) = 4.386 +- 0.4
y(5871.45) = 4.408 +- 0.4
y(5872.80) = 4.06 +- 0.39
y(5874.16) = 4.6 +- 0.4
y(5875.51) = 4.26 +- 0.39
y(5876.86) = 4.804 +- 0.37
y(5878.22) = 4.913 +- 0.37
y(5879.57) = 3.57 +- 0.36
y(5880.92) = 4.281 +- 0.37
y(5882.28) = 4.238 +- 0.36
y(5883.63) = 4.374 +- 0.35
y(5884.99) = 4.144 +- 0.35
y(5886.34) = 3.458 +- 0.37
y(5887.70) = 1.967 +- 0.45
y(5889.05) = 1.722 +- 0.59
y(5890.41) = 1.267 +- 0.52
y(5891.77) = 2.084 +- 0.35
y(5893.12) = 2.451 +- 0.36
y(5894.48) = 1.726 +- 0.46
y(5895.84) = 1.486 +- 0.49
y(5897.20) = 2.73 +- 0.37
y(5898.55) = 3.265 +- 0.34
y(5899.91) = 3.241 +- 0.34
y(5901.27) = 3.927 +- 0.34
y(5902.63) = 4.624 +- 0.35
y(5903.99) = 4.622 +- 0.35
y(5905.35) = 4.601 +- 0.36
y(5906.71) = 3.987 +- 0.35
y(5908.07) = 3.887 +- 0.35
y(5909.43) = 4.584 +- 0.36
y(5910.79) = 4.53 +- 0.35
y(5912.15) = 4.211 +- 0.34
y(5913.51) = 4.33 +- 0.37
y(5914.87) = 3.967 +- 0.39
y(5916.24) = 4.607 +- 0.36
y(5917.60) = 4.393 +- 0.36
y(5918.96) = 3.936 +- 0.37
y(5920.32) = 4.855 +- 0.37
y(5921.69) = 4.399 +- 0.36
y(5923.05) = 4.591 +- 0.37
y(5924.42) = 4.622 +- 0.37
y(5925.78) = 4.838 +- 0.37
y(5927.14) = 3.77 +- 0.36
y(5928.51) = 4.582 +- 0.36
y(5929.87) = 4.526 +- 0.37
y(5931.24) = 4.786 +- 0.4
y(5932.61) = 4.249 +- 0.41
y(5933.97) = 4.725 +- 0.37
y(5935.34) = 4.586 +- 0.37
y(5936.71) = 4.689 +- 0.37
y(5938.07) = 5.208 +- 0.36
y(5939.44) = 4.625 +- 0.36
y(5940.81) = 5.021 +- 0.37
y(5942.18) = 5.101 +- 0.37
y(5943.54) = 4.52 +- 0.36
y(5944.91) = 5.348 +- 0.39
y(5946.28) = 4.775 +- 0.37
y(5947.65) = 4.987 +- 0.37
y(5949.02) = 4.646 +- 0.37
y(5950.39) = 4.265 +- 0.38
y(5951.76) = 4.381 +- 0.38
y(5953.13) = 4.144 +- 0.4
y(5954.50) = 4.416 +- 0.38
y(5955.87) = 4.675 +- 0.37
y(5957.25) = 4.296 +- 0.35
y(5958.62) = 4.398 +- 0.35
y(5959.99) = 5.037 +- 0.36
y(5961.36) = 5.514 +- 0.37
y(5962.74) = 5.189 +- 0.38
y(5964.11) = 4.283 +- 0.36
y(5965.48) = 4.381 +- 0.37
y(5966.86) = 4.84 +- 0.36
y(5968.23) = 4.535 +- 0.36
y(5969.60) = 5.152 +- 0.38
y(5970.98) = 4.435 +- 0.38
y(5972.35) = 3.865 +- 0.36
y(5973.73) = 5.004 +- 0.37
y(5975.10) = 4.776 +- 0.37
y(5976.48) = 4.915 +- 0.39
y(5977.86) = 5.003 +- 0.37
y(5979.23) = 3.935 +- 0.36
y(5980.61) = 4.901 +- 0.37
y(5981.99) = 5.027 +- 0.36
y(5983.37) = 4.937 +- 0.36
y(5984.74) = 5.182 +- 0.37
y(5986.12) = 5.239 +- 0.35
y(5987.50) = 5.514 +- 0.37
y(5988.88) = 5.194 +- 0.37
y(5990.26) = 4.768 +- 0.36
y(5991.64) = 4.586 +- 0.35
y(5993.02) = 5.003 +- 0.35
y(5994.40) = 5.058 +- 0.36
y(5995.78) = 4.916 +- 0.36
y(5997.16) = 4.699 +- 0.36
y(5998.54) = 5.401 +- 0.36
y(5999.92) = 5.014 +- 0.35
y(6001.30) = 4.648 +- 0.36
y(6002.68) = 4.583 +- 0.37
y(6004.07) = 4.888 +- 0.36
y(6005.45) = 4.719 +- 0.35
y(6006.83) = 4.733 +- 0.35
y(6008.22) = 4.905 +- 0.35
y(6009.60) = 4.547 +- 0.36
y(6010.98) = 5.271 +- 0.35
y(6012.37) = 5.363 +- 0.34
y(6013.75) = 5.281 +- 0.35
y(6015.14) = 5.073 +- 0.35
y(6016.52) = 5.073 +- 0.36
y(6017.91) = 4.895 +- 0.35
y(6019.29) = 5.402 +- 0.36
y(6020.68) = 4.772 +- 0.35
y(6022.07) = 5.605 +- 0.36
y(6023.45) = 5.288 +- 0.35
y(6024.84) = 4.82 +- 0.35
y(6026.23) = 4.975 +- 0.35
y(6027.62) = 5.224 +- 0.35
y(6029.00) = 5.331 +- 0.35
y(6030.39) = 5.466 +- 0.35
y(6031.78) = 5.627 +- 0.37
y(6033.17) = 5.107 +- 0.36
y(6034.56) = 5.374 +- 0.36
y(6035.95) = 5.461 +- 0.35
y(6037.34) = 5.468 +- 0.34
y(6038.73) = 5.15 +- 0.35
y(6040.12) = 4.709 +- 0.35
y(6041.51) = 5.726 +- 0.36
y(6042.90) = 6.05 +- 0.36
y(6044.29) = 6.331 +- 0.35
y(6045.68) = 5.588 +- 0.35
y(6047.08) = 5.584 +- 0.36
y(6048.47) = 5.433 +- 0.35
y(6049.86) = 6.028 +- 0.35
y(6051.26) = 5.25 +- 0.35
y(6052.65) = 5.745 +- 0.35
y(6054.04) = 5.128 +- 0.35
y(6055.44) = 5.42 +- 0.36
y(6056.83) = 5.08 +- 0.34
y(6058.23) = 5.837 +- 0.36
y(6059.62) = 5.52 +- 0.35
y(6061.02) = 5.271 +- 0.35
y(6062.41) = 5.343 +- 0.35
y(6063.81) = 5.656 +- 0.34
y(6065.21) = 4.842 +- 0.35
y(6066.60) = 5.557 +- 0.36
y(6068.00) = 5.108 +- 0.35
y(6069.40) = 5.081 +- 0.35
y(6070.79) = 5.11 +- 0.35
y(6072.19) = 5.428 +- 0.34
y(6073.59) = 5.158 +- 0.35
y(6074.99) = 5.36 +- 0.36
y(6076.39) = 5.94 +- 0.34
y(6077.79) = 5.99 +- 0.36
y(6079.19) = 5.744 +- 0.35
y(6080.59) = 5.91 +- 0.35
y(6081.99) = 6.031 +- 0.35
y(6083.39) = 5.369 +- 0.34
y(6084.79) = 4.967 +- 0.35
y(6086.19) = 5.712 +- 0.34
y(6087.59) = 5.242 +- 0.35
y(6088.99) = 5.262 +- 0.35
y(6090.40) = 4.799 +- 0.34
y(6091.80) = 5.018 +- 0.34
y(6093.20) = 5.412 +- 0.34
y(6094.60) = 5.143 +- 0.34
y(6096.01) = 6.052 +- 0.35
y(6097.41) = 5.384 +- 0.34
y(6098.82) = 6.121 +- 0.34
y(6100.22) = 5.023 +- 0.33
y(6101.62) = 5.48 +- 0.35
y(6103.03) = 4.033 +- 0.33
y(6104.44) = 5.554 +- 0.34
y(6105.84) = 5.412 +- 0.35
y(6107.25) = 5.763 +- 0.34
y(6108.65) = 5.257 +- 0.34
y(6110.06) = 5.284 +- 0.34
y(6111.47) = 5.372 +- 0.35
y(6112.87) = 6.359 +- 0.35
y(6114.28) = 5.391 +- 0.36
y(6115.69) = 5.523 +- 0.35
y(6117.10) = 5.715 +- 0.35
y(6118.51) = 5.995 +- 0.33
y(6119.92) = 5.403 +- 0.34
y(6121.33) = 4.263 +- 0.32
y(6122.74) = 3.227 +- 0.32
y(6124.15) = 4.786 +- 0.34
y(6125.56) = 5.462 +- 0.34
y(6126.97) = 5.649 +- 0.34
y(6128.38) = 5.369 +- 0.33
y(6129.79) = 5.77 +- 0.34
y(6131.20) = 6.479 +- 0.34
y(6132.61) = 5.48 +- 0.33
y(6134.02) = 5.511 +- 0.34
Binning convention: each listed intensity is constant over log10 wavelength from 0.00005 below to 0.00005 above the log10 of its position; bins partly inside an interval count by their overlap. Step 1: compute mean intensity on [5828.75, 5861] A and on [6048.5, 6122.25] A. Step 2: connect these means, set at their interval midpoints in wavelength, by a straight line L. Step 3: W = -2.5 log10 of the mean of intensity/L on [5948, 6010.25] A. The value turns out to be 0.11 mag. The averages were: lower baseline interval 5.12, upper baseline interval 5.41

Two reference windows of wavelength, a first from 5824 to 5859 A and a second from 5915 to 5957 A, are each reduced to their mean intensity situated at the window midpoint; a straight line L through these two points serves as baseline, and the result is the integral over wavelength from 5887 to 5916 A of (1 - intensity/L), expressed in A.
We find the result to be 8.81 A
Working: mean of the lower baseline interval 5.09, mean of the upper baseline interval 4.6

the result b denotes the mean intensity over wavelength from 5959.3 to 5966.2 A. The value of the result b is 4.88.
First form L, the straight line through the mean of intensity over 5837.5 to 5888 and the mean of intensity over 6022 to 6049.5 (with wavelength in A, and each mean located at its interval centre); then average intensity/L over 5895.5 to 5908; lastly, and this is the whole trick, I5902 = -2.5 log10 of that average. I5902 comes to 0.29 mag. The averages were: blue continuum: 4.63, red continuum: 5.42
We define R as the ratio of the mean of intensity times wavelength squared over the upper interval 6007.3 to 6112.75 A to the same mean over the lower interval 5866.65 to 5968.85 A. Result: 1.34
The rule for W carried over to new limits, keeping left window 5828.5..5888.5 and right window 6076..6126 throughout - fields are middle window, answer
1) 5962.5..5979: 0.08 mag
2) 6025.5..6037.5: -0.03 mag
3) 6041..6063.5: -0.07 mag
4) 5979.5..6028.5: 0.02 mag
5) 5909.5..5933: 0.10 mag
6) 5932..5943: 0.03 mag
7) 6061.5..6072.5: 0.00 mag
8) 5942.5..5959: 0.08 mag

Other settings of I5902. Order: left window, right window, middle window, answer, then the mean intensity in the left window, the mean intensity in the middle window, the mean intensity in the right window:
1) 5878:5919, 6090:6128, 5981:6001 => -0.164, 3.57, 5.03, 5.3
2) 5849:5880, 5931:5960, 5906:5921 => 0.082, 4.6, 4.3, 4.67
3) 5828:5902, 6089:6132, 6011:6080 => -0.066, 4.28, 5.38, 5.35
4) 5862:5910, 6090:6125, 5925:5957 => -0.135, 3.71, 4.64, 5.28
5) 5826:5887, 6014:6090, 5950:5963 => 0.106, 4.77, 4.62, 5.4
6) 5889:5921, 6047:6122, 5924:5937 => -0.179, 3.58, 4.53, 5.42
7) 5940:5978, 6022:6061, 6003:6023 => 0.032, 4.71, 5.03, 5.43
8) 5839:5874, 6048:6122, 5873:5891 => 0.307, 4.82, 3.68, 5.42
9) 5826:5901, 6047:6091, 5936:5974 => 0.023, 4.3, 4.7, 5.43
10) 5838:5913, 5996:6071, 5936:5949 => -0.063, 4.17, 4.91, 5.25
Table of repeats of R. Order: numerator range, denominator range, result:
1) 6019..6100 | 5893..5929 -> 1.43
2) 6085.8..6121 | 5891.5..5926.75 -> 1.48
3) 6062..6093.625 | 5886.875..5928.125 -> 1.56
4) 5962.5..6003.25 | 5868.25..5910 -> 1.38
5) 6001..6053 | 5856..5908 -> 1.45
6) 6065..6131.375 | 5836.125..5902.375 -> 1.40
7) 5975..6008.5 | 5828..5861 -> 1.01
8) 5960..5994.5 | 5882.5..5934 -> 1.31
